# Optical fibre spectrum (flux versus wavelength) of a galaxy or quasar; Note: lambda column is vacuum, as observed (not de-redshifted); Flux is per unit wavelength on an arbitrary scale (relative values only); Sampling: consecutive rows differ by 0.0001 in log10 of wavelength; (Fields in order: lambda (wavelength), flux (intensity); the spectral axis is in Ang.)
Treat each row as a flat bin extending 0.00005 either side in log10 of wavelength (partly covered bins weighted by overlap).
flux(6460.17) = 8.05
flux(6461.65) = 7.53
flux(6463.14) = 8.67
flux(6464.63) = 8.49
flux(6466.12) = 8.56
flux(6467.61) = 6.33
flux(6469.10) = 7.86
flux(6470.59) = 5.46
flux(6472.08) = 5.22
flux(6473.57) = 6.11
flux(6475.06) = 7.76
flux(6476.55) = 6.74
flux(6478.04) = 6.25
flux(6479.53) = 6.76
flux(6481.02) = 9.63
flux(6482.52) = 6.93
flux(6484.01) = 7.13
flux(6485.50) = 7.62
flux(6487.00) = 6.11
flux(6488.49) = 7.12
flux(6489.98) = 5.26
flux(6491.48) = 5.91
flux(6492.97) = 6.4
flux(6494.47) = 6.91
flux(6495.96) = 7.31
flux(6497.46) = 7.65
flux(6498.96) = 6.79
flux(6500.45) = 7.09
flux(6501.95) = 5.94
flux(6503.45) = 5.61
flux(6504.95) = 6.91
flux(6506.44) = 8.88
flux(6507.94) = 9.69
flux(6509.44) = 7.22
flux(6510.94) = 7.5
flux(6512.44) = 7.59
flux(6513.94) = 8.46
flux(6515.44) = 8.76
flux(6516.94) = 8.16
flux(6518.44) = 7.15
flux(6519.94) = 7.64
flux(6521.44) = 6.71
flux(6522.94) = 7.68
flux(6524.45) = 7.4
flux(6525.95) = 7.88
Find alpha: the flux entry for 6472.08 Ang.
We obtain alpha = 5.22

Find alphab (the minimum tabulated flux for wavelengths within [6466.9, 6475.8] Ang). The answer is 5.22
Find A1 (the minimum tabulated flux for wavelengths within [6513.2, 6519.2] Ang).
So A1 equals 7.15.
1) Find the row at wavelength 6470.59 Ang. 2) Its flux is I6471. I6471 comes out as 5.46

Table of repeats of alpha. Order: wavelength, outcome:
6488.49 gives 7.12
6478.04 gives 6.25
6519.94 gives 7.64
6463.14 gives 8.67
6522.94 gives 7.68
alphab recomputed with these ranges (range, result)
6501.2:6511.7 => 5.61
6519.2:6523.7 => 6.71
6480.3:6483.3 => 6.93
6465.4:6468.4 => 6.33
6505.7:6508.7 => 8.88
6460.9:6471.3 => 5.46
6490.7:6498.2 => 5.91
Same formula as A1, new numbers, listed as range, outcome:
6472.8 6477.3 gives 6.11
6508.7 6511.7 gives 7.22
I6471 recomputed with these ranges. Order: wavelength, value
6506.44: 8.88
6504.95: 6.91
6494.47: 6.91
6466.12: 8.56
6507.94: 9.69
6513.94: 8.46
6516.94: 8.16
